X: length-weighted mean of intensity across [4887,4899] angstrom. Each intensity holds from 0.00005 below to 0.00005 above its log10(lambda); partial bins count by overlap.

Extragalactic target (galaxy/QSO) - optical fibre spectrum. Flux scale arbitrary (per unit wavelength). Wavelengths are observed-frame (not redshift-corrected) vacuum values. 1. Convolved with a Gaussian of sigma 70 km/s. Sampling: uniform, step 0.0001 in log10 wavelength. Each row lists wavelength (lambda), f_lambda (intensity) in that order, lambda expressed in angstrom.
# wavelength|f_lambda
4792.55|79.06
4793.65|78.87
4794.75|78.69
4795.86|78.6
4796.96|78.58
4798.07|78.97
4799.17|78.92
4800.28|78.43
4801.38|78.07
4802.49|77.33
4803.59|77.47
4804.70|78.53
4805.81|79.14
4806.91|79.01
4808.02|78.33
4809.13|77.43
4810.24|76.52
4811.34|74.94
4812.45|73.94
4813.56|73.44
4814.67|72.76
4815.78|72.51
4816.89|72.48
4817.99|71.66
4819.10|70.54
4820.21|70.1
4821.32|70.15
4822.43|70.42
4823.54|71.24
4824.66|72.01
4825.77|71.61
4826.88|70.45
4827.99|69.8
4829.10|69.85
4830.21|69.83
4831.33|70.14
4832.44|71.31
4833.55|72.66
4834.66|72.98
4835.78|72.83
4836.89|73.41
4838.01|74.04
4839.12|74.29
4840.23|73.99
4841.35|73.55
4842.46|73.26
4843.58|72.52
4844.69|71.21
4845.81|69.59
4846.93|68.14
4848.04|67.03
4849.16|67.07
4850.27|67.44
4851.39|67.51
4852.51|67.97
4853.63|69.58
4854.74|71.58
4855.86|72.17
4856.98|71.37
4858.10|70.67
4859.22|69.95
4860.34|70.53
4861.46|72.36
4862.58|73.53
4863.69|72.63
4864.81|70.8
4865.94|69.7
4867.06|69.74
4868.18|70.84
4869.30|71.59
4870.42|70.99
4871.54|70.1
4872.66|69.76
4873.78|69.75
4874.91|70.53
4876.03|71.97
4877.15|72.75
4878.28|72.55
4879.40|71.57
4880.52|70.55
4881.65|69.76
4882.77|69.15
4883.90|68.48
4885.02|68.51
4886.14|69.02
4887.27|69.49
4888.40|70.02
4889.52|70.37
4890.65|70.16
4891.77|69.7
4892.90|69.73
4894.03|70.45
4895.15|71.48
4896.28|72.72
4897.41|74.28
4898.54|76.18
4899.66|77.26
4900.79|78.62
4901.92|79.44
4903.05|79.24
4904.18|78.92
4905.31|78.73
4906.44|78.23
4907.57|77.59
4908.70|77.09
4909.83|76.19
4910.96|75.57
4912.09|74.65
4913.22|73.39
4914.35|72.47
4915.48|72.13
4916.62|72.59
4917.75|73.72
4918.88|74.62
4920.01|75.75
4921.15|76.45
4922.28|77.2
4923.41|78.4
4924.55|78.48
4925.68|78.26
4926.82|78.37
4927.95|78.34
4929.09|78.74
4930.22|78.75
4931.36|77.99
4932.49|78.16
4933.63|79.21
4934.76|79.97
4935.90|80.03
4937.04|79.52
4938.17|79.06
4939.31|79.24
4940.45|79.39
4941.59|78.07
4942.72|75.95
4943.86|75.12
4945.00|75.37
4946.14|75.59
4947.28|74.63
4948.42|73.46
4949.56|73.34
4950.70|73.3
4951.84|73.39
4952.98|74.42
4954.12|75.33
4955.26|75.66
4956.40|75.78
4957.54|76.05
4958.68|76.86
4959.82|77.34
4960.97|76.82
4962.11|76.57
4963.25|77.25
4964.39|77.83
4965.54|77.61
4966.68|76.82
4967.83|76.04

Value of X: 71.3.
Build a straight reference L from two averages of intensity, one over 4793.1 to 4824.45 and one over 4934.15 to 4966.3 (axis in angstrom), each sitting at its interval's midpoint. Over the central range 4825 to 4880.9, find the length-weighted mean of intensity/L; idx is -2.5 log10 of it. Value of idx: 0.07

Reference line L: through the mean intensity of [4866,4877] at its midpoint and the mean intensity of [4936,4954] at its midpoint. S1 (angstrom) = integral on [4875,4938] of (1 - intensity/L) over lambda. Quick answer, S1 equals -1.3 angstrom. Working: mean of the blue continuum 70.7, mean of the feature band 74.8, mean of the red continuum 76.1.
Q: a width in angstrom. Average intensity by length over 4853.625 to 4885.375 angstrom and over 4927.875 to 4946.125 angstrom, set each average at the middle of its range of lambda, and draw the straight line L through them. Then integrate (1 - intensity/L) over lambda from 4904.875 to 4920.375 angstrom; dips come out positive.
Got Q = 0.1 angstrom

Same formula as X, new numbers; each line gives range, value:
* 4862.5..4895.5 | 70.5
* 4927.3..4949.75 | 77.6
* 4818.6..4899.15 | 70.9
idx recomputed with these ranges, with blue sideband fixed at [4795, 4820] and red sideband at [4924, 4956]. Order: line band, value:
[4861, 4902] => 0.08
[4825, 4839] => 0.07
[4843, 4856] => 0.11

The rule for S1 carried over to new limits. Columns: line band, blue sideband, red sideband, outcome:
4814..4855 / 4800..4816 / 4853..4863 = 1.5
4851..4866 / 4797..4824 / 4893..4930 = 0.9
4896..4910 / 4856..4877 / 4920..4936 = -0.4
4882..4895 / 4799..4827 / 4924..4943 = 1.3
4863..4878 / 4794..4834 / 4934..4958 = 0.9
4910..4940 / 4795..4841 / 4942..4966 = -0.7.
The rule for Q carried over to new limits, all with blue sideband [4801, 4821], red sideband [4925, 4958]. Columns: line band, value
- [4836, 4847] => 0.4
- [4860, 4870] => 0.6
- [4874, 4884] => 0.7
